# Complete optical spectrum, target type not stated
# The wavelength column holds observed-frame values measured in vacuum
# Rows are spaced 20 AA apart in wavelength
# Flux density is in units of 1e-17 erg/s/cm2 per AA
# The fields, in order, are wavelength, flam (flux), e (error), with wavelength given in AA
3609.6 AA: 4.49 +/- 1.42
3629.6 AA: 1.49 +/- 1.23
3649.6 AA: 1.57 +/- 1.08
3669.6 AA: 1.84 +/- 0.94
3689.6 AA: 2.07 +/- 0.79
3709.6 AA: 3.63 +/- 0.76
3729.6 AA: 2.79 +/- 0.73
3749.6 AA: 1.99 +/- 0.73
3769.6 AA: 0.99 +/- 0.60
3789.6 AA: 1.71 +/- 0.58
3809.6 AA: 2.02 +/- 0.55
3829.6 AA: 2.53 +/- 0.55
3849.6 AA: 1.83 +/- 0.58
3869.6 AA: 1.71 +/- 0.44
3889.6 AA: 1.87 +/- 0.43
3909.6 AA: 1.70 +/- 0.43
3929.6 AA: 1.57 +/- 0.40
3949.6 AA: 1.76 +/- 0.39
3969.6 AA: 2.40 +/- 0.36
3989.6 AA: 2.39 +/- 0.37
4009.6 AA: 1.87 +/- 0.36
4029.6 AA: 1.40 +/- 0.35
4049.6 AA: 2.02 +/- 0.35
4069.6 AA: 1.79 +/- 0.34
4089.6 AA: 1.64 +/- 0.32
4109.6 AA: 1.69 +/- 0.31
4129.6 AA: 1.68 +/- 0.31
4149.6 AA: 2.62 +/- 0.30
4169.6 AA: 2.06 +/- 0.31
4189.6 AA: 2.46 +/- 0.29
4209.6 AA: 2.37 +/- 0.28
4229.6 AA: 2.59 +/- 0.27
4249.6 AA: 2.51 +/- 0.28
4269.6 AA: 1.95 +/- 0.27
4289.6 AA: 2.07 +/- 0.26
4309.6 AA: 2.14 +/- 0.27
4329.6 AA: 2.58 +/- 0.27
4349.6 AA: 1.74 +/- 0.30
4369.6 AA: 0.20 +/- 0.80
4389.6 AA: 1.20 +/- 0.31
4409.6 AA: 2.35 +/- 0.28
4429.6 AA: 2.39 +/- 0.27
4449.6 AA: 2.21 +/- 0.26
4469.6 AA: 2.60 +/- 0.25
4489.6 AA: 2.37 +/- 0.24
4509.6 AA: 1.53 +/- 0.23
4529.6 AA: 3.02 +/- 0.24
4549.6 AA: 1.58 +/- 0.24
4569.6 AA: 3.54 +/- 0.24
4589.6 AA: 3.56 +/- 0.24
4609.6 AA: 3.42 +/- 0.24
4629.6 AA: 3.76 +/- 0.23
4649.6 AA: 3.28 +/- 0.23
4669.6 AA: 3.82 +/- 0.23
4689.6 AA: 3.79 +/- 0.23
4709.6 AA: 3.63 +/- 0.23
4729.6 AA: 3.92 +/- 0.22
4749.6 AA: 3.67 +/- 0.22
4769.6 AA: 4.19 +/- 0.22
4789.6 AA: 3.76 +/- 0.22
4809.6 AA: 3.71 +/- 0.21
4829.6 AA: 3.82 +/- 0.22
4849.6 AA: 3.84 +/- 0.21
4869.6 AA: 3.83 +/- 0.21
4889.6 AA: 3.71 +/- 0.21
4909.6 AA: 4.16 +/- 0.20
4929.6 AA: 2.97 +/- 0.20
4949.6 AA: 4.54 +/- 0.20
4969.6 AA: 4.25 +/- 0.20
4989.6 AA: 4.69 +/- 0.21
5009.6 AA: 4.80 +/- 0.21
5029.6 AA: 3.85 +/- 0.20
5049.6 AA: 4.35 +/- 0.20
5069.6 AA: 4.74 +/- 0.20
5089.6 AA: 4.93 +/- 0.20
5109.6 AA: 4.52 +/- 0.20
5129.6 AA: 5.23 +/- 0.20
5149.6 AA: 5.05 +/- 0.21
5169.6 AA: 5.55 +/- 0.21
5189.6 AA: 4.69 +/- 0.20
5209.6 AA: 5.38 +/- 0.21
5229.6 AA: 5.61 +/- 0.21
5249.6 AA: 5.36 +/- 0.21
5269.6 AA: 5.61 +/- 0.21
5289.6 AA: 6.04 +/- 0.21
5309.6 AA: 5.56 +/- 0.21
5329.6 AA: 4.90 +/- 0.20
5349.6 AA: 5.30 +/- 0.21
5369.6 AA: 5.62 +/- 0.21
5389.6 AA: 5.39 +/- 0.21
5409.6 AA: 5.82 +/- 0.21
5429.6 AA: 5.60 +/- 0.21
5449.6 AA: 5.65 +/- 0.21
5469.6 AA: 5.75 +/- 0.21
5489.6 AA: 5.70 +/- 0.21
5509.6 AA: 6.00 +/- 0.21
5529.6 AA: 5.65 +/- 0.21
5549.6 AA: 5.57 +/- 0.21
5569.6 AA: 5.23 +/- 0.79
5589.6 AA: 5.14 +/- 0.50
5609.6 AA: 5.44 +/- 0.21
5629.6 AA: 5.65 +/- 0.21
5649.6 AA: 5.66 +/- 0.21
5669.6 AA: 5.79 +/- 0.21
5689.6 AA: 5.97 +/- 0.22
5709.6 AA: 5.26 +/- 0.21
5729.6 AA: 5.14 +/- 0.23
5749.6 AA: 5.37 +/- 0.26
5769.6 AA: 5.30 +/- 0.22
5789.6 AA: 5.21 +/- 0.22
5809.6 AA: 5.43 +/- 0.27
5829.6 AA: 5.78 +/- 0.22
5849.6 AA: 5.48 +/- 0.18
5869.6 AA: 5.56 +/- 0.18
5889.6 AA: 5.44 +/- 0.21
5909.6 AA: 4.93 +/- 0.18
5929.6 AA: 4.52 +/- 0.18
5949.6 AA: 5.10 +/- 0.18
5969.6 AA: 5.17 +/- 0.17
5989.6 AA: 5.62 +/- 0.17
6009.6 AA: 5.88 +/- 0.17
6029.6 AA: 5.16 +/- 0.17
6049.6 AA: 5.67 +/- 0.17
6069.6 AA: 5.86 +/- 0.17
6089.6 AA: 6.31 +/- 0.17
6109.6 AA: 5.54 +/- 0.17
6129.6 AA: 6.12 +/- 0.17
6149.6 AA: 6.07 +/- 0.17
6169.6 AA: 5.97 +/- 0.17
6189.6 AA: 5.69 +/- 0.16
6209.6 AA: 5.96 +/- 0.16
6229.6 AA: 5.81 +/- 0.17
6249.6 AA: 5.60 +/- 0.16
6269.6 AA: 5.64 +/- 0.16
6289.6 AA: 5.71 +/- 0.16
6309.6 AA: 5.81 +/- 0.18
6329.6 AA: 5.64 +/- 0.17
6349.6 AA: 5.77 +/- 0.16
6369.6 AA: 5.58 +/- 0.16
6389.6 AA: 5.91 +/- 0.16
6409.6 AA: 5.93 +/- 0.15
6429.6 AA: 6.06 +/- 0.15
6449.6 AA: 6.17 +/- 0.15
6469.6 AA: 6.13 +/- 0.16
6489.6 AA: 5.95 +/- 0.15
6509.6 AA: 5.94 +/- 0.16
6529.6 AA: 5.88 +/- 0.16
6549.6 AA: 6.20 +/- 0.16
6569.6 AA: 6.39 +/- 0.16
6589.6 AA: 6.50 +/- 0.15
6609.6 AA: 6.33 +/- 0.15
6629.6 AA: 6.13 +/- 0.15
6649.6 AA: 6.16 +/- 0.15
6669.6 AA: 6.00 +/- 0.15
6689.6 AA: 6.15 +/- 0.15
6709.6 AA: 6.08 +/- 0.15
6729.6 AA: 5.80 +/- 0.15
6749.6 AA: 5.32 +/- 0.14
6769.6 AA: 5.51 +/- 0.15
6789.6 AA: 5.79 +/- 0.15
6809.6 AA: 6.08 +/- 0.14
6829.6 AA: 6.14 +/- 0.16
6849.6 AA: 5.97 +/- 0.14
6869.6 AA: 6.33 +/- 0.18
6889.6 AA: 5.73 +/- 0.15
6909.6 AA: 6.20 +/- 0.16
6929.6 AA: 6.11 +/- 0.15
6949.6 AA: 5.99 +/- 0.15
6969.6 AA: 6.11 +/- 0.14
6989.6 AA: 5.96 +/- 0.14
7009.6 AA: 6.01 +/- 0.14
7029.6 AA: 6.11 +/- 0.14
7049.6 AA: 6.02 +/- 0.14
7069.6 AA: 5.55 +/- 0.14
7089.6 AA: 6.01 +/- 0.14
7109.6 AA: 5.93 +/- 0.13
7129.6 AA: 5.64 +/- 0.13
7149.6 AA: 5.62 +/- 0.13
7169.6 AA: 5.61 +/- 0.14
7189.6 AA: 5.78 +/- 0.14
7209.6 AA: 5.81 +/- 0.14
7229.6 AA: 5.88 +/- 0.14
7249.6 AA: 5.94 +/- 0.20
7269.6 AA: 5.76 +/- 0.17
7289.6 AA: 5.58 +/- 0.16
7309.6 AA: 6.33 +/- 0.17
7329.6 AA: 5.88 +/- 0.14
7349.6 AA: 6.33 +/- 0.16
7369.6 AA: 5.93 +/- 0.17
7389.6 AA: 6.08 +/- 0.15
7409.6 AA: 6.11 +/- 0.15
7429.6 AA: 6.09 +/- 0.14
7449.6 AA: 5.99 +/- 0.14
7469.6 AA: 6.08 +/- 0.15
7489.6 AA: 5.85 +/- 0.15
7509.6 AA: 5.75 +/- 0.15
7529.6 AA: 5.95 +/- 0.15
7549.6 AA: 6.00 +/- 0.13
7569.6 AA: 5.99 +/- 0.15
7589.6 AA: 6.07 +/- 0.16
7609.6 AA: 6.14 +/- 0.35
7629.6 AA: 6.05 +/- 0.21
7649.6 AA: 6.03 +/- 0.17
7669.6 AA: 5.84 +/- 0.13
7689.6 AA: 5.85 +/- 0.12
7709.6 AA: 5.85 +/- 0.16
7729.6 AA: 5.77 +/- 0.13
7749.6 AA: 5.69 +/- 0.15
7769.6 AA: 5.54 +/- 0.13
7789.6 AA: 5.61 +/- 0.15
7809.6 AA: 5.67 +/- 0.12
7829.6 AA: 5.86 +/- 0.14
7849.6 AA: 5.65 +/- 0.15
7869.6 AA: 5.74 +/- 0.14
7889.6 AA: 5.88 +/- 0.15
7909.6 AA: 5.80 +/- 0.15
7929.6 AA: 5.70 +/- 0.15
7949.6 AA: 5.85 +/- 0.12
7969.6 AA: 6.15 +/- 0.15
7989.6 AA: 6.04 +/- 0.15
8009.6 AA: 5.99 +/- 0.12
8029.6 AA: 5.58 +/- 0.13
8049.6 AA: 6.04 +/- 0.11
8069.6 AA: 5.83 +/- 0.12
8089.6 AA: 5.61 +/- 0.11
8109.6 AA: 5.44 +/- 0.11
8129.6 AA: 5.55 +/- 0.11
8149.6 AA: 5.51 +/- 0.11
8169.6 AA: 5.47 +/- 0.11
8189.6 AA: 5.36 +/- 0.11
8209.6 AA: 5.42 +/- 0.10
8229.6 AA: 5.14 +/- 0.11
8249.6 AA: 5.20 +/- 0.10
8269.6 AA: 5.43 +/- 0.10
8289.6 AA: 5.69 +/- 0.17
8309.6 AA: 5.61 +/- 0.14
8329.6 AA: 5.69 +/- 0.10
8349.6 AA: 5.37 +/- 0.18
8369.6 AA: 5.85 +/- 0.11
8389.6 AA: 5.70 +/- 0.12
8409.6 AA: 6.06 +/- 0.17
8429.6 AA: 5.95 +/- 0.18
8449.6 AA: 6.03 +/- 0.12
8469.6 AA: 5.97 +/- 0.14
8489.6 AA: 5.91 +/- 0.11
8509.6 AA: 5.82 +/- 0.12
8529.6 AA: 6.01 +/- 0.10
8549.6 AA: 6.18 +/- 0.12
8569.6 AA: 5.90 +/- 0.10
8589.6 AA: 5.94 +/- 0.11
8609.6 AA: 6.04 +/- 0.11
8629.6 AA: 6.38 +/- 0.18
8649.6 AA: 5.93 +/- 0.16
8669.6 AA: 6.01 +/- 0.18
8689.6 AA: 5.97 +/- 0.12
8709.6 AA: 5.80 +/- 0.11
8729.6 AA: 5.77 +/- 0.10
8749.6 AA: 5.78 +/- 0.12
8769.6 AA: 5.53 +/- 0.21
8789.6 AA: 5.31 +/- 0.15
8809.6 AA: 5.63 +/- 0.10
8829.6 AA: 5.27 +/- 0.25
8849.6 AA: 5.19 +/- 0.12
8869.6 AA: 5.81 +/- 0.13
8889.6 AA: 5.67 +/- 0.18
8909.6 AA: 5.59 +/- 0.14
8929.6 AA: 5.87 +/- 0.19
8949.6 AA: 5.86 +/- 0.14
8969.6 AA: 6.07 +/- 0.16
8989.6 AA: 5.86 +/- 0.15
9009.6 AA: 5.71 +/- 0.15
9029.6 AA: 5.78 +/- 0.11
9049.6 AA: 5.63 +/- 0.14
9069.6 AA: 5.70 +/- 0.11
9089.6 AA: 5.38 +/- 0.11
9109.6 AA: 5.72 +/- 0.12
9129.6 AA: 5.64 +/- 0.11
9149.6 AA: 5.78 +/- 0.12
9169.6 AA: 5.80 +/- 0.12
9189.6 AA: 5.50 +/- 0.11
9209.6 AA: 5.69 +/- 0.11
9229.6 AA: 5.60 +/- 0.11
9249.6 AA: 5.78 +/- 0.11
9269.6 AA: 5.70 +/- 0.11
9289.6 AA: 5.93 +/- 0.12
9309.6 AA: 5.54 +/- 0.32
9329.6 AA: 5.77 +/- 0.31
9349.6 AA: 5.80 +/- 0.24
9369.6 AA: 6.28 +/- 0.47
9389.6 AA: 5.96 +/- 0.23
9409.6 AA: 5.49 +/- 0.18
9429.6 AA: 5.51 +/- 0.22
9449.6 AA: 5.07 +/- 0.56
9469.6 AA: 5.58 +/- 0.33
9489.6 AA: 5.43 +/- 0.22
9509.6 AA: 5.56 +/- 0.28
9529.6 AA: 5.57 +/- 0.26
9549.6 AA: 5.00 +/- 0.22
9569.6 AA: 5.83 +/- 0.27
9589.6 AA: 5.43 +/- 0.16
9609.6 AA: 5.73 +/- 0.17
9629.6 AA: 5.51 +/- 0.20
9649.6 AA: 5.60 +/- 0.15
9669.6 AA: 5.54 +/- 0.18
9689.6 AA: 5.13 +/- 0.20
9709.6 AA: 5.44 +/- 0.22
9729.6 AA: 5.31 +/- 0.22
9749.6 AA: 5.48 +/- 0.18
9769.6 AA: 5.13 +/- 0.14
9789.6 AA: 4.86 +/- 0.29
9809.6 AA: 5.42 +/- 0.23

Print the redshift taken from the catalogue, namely 0.15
